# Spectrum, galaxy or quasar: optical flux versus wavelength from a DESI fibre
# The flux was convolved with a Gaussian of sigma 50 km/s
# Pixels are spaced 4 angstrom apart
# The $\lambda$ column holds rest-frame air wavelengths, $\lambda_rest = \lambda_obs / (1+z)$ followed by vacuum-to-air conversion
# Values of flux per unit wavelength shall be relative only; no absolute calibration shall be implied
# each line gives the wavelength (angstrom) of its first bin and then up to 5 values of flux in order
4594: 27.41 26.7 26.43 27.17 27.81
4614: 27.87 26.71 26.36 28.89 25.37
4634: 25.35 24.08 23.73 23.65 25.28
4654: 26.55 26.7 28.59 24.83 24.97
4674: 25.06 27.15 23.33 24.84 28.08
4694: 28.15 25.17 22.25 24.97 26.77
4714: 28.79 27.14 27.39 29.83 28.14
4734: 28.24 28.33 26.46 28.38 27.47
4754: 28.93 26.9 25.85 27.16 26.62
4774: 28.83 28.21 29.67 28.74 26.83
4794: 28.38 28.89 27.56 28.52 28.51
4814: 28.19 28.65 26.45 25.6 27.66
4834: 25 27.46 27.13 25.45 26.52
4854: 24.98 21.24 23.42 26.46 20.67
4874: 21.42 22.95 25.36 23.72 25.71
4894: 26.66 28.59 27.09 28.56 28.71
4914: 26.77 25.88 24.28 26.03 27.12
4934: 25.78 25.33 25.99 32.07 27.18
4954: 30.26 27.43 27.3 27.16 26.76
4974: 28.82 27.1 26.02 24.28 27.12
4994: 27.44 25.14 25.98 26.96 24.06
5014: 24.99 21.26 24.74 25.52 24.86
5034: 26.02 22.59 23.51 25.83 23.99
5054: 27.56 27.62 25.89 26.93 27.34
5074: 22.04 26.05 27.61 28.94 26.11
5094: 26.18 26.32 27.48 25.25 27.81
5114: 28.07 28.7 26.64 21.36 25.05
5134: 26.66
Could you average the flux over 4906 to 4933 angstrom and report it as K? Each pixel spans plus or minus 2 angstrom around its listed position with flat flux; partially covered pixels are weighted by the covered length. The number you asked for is 26.6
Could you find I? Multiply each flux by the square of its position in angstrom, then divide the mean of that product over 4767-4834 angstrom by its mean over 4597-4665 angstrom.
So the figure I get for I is 1.14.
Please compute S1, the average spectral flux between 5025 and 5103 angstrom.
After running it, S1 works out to 25.9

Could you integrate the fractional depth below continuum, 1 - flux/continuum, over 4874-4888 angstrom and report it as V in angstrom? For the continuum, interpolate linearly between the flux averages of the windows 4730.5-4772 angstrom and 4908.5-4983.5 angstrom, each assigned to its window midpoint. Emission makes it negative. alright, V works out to 1.86 angstrom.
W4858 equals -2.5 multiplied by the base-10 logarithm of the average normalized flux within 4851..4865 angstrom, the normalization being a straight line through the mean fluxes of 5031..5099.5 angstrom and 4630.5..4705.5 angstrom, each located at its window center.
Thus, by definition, 0.09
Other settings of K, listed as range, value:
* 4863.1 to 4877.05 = 22.9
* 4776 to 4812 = 28.4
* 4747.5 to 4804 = 27.9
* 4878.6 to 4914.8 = 26.6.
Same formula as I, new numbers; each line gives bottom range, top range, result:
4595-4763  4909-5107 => 1.13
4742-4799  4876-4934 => 1.00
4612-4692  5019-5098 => 1.18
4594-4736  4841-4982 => 1.10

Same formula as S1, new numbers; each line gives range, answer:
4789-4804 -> 28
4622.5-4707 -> 25.6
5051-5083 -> 26.3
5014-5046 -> 24.2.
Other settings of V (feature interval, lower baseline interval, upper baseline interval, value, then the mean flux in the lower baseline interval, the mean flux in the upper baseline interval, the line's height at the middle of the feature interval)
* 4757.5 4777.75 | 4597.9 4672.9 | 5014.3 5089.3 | -1.0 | 26.1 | 25.5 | 25.9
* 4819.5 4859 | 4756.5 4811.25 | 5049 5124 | 2.5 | 27.9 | 26.7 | 27.7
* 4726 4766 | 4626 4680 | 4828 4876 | -4.0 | 25.6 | 24.8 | 25.2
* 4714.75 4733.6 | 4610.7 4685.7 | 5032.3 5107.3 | -1.7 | 25.8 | 26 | 25.8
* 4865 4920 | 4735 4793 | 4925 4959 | 4.0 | 27.8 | 27.5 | 27.6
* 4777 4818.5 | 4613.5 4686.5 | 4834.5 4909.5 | -4.8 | 25.7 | 25.3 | 25.4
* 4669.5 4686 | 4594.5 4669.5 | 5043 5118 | 0.7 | 26.2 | 26.5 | 26.3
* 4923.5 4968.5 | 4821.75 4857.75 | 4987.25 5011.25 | -2.2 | 26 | 26.1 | 26.1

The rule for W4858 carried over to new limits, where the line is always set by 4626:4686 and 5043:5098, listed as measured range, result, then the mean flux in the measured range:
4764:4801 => -0.10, 28.1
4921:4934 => 0.00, 25.9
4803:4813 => -0.11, 28.4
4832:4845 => -0.03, 26.4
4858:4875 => 0.13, 22.9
